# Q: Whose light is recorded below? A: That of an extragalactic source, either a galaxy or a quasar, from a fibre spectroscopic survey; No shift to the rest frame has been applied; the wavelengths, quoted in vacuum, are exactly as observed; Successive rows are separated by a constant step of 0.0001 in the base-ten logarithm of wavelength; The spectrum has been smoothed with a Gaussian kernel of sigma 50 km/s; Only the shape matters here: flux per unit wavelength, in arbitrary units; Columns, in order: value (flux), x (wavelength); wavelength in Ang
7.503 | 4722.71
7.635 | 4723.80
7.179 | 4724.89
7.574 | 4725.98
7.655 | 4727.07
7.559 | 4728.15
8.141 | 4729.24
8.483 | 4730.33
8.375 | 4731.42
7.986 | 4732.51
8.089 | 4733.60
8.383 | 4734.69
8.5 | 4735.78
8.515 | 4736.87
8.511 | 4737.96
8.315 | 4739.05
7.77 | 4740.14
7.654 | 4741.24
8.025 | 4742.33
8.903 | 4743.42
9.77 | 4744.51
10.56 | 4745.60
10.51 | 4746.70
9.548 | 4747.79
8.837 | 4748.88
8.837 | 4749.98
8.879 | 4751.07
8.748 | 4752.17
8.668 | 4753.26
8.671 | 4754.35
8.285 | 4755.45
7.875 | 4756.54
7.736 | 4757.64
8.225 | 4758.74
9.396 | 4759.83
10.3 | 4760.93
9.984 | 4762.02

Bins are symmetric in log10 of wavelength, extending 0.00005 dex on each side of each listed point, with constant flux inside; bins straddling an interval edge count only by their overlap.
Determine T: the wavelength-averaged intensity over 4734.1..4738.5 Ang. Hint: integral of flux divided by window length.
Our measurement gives 8.48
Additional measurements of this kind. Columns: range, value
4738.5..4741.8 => 7.9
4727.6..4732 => 8.15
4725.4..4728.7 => 7.6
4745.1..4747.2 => 10.5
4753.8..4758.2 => 8.13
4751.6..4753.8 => 8.7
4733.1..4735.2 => 8.24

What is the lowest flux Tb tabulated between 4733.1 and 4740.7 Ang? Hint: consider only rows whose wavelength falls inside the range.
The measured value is 7.77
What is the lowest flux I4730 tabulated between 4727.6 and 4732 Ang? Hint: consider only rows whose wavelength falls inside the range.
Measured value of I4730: 7.559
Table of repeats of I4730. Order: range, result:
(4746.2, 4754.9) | 8.668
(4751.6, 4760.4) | 7.736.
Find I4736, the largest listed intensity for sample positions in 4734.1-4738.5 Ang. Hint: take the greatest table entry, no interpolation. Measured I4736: 8.515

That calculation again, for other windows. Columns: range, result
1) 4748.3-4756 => 8.879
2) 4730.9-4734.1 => 8.375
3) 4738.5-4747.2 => 10.56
